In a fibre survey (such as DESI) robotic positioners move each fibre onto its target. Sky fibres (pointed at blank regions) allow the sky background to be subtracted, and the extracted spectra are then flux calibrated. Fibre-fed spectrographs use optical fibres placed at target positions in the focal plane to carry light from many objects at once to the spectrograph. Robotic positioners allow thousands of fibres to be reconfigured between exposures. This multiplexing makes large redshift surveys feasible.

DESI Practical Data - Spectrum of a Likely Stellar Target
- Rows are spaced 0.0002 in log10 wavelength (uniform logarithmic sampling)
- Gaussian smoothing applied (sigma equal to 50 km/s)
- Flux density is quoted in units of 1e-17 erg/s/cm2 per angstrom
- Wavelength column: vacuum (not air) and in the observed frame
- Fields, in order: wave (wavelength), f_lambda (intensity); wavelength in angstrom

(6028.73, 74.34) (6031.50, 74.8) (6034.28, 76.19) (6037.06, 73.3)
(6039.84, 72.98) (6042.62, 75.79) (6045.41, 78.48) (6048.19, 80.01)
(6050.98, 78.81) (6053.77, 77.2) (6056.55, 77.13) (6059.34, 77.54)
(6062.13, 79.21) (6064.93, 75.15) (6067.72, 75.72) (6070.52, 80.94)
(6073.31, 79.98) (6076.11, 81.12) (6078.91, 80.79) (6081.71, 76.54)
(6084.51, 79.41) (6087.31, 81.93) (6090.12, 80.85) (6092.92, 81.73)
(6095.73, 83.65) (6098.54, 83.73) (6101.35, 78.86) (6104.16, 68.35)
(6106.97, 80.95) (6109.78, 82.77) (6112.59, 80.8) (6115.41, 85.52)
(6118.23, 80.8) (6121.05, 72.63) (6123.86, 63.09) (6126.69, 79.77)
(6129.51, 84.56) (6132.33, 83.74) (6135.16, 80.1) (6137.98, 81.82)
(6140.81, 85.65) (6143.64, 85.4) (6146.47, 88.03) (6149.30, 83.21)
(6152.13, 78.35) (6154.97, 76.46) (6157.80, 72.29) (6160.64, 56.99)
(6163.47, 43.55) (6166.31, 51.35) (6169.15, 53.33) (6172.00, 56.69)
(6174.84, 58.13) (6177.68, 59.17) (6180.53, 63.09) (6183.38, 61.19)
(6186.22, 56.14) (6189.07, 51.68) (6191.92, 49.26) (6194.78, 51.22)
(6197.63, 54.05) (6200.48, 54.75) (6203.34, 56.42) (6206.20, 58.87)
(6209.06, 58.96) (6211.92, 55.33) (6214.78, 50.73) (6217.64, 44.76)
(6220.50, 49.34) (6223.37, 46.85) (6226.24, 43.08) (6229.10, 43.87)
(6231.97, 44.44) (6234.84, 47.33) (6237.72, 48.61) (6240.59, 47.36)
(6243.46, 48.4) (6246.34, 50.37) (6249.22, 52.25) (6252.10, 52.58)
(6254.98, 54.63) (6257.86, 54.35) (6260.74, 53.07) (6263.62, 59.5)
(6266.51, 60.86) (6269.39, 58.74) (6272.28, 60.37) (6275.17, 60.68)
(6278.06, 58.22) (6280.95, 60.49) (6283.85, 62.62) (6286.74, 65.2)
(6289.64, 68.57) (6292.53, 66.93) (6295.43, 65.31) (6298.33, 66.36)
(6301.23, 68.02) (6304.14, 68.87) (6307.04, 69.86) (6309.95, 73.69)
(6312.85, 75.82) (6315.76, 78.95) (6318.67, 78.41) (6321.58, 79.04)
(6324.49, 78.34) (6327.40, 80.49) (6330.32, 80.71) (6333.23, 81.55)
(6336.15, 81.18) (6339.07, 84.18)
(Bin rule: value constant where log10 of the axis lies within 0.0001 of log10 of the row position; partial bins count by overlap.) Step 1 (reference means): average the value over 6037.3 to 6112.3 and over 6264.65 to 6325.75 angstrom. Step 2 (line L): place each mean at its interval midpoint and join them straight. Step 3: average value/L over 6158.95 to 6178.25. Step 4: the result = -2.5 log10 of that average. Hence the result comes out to 0.34 mag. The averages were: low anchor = 78.8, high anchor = 67.8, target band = 54.2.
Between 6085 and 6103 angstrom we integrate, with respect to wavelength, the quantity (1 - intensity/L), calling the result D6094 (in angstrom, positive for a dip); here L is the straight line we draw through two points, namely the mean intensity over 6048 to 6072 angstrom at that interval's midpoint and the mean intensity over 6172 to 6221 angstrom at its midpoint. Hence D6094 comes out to -2.3 angstrom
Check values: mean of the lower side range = 77.9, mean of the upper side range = 55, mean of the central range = 81.5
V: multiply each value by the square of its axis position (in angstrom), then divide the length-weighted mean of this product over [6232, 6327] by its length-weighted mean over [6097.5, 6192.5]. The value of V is 0.9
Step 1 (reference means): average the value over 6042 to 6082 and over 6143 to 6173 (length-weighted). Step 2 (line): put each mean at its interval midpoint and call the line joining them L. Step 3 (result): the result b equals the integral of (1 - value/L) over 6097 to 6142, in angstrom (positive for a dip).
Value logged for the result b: -4.9 angstrom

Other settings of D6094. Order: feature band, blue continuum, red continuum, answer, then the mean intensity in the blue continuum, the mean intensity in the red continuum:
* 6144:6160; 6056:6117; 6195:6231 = -3.4 angstrom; 79.7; 51.3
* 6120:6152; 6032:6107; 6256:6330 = -2.5 angstrom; 78.3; 67.1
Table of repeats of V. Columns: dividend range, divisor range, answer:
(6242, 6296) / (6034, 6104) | 0.79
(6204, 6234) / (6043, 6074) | 0.67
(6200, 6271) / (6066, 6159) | 0.67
